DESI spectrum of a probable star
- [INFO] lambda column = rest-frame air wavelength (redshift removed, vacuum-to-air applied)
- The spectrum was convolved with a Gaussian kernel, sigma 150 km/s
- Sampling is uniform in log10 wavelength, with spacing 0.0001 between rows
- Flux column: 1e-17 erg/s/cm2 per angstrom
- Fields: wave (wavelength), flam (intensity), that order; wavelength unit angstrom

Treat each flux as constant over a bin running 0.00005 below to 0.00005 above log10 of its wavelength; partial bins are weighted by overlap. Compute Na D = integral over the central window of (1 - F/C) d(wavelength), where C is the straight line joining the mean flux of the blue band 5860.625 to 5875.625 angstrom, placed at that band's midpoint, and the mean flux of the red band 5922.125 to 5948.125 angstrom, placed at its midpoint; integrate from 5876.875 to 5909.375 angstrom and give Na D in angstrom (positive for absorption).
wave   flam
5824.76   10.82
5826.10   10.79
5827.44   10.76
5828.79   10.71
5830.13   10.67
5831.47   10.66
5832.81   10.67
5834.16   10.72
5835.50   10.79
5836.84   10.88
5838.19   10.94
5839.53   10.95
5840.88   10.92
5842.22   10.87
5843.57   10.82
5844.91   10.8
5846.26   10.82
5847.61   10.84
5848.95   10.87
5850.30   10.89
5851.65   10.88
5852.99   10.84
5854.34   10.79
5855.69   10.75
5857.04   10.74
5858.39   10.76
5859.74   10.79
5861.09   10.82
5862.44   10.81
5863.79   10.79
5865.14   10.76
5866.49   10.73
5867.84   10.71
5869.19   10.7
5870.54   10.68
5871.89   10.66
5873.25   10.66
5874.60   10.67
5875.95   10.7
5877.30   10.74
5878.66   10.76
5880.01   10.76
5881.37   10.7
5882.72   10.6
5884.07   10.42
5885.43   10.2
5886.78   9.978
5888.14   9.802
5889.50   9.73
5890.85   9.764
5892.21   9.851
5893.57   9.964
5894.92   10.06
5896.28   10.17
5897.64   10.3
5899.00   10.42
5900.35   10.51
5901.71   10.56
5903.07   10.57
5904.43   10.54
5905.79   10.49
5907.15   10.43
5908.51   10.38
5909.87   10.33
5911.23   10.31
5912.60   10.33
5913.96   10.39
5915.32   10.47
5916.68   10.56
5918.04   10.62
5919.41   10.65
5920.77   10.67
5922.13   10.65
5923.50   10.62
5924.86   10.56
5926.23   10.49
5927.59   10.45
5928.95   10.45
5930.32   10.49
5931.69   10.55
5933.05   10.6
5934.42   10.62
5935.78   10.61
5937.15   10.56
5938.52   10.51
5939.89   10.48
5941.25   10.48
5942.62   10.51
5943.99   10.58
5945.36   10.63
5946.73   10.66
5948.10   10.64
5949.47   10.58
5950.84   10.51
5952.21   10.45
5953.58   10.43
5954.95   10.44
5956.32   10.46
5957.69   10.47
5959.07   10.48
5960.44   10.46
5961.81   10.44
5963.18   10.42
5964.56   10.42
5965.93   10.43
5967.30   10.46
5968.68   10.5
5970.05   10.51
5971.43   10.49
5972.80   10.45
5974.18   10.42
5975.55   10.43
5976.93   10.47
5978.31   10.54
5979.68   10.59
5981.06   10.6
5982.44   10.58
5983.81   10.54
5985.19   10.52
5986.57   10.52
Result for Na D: 1.0 angstrom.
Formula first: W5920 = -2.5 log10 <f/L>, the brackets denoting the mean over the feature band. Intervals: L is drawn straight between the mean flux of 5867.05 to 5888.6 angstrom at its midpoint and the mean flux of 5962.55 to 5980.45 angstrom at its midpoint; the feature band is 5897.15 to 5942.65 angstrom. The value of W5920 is 0.00 mag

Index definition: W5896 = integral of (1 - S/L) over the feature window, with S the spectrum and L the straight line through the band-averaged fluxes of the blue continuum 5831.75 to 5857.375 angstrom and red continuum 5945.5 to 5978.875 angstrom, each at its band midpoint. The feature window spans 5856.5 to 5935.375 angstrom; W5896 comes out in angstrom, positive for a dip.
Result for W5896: 1.38 angstrom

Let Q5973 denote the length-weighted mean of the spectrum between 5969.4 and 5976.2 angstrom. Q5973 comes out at 10.5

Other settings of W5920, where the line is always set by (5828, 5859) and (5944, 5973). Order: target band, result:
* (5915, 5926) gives 0.000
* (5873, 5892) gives 0.034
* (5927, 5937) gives 0.002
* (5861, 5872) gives 0.000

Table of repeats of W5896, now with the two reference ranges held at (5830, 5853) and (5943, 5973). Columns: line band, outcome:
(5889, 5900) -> 0.6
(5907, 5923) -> 0.2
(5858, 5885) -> 0.1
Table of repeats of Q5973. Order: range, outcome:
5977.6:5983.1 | 10.6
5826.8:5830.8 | 10.7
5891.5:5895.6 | 9.96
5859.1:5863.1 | 10.8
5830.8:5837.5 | 10.8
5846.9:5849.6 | 10.9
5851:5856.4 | 10.8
